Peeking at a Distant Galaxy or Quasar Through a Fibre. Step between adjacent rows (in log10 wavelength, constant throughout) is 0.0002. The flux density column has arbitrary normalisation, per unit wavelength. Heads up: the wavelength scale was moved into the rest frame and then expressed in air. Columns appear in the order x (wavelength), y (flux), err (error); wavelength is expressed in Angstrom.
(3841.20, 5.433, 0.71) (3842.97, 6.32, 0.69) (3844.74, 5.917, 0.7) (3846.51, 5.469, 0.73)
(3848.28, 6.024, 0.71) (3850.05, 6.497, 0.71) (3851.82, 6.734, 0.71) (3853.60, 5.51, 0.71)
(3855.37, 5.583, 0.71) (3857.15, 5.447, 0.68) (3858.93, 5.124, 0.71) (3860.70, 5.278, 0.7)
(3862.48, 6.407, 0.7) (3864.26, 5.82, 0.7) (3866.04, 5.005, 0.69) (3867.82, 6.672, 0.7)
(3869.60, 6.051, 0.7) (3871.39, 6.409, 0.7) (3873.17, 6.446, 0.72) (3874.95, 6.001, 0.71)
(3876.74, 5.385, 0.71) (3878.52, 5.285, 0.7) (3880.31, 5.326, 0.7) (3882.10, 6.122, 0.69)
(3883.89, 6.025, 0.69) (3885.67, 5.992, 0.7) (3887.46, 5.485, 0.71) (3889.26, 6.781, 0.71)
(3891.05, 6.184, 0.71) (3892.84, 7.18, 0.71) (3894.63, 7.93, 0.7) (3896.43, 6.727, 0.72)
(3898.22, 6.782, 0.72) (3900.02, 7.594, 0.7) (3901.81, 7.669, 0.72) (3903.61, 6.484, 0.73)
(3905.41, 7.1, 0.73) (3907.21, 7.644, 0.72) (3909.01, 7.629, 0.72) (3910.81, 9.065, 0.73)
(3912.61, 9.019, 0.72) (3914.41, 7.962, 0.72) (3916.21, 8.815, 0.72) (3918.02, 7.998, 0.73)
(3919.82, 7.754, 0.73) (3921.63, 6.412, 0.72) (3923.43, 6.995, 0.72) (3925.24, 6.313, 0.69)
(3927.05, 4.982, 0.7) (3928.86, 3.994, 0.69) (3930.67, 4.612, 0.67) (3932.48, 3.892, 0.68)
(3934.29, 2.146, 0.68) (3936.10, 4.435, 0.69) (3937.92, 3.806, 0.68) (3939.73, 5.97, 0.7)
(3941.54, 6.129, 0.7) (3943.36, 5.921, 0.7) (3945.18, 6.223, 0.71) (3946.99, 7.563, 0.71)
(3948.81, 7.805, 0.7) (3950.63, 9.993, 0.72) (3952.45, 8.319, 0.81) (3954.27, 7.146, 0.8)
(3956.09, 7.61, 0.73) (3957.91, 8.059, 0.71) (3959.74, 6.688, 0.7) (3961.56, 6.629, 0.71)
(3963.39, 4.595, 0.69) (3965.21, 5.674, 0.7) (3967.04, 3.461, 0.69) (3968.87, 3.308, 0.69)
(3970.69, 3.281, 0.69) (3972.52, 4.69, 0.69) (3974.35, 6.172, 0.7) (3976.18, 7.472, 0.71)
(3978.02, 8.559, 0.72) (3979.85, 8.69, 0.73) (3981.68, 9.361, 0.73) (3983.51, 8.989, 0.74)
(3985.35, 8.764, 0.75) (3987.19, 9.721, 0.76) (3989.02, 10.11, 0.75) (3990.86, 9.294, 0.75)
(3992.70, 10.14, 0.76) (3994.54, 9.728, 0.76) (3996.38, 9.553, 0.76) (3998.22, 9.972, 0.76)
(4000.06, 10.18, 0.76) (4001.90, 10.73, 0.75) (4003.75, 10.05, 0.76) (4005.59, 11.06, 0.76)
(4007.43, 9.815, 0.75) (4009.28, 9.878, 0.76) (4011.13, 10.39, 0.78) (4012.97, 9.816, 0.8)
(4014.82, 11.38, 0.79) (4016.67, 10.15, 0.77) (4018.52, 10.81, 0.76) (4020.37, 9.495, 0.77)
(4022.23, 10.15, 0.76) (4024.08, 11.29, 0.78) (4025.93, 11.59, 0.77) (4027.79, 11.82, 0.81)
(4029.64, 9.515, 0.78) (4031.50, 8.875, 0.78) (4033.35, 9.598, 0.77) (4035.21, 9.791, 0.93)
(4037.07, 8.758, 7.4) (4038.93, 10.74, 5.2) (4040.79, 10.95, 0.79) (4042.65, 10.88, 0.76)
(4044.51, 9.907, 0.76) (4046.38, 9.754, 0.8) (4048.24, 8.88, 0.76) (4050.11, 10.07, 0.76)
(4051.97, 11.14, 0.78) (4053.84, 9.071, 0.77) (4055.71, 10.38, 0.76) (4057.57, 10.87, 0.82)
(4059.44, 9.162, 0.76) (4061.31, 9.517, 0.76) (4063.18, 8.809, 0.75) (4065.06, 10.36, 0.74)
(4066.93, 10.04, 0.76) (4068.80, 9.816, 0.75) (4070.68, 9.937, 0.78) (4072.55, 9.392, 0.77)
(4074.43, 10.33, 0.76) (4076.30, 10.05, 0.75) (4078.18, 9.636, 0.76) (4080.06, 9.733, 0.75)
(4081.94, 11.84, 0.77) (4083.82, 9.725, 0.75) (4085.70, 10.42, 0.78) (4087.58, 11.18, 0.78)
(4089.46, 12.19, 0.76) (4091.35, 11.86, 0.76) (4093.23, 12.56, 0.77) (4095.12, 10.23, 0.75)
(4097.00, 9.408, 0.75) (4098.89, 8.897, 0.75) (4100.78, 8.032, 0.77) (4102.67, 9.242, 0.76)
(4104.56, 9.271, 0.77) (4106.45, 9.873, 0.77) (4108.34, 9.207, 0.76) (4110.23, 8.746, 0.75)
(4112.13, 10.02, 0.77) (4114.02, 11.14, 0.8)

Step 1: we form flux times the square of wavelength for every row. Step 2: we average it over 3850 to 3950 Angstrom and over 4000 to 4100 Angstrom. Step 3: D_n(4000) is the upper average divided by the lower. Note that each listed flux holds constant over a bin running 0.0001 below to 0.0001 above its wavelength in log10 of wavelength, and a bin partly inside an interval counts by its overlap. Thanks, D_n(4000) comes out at 1.75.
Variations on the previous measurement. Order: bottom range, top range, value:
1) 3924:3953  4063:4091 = 1.92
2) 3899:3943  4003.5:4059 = 1.68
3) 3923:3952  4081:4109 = 1.95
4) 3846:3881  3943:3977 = 1.14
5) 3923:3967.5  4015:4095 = 1.82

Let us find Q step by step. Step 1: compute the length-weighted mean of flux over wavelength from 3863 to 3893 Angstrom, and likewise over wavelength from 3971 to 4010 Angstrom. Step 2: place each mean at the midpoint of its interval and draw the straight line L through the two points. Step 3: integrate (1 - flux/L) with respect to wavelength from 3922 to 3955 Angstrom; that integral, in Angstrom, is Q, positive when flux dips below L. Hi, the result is 7.7 Angstrom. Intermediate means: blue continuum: 5.99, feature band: 5.91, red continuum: 9.09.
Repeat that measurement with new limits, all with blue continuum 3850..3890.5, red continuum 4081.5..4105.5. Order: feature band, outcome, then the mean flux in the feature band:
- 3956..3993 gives 3.9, 7.15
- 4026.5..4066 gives -2.4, 9.96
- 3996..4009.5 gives -2.6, 10.2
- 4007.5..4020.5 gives -2.3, 10.3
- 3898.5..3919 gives -3.8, 7.87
